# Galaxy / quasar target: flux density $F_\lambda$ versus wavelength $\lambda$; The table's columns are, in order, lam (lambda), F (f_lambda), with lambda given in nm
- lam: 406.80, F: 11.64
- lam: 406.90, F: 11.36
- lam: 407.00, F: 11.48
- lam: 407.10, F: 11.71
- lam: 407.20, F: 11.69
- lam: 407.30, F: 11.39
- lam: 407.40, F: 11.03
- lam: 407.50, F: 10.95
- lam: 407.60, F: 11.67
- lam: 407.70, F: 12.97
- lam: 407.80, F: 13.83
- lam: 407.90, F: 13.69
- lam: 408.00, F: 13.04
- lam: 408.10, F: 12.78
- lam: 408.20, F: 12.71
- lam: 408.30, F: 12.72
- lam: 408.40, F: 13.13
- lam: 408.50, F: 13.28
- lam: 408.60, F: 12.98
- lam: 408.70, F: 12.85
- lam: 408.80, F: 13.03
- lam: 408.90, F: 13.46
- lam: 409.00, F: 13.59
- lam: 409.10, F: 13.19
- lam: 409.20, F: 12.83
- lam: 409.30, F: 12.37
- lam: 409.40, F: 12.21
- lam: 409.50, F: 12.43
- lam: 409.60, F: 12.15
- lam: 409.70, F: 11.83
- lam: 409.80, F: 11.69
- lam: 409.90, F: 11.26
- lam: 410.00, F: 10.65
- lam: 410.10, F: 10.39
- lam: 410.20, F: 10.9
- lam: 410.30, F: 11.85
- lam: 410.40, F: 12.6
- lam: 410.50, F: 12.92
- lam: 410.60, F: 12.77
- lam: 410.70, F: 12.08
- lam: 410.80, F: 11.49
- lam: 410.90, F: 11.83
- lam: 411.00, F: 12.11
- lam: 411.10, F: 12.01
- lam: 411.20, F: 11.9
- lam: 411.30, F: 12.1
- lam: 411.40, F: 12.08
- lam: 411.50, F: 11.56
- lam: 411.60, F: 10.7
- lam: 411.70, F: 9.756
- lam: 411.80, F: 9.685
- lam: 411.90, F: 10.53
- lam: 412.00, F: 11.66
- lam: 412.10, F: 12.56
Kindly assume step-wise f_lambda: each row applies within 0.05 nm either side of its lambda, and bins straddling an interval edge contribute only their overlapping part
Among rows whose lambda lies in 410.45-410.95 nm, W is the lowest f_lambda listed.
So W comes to 11.49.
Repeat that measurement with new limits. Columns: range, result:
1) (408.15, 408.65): 12.71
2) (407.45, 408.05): 10.95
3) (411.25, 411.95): 9.685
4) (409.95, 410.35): 10.39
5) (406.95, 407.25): 11.48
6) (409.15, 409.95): 11.26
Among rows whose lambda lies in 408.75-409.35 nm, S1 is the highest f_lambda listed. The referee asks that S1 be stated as 13.59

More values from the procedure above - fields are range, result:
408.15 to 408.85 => 13.28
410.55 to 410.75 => 12.77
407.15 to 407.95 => 13.83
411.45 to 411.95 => 11.56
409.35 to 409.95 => 12.43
